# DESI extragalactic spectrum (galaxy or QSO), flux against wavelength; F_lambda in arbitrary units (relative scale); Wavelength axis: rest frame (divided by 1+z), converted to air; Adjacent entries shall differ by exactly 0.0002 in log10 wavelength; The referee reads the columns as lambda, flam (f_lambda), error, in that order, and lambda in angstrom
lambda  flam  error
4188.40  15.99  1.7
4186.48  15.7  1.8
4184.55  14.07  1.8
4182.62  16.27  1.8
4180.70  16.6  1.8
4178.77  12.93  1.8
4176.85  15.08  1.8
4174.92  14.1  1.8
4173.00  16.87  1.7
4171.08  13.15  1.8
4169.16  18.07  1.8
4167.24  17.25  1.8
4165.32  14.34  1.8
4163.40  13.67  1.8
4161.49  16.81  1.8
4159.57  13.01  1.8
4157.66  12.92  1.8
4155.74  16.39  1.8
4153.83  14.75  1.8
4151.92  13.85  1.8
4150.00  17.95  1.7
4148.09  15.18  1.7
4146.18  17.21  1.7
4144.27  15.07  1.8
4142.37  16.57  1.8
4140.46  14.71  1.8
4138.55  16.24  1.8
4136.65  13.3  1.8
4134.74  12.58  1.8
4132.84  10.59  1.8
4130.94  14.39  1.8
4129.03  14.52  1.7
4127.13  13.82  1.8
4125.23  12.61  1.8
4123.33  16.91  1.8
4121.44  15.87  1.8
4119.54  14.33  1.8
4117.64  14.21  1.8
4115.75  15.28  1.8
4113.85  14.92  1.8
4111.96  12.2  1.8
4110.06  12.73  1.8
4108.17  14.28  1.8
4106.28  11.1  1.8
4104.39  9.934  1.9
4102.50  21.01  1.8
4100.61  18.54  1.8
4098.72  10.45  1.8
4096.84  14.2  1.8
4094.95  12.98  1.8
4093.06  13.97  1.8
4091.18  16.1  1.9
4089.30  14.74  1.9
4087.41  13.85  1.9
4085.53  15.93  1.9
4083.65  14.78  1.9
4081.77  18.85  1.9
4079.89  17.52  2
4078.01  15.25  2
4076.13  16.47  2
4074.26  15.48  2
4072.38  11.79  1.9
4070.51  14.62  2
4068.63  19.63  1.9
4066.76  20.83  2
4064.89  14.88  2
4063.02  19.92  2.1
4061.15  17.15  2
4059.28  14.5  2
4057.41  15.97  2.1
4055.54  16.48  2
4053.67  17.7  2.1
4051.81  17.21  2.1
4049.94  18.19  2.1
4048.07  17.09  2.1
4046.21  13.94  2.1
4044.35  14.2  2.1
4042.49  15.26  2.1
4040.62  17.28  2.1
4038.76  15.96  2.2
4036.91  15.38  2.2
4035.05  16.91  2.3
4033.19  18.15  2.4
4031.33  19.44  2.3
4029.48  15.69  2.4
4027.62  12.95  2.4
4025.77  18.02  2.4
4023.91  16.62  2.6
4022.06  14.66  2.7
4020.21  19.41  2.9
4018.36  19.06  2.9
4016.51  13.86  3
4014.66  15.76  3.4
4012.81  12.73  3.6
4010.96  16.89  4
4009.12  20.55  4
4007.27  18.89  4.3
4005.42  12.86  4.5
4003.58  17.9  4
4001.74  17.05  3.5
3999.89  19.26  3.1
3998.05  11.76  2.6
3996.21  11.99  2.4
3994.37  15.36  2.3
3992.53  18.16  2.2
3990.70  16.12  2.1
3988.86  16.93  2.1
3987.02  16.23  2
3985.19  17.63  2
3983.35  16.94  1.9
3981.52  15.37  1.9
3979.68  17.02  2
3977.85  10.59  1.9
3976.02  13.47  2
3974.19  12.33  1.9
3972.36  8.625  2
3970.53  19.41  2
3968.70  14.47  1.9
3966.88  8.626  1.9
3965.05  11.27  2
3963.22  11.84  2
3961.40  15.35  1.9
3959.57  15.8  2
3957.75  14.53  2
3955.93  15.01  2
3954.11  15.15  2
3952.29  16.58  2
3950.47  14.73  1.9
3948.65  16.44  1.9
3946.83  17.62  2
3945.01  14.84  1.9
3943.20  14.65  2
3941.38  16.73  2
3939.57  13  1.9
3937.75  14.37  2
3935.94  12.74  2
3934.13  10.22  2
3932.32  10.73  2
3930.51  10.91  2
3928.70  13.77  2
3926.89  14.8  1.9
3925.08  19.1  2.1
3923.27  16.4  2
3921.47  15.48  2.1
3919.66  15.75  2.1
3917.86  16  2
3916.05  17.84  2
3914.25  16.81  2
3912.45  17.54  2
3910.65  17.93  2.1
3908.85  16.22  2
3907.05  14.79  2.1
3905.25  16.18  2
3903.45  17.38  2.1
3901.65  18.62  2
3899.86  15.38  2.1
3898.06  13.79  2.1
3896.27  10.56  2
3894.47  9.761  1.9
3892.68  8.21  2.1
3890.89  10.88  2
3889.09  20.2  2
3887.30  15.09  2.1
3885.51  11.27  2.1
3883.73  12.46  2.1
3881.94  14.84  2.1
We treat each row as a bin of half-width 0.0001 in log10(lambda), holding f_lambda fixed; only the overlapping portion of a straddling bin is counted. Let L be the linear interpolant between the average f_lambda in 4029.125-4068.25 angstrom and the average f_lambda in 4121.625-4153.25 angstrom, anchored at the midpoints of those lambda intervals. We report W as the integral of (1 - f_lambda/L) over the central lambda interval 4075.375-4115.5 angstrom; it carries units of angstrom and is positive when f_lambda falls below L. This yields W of 2.5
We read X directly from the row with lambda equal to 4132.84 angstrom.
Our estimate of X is 10.59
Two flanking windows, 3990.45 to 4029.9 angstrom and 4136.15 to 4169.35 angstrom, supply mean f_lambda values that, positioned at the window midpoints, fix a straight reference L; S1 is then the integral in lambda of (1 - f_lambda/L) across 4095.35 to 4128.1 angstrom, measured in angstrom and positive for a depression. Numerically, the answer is 2.9 angstrom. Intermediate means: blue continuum 16.2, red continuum 15.4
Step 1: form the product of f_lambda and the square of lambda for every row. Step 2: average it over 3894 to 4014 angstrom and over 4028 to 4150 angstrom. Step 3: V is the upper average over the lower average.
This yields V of 1.09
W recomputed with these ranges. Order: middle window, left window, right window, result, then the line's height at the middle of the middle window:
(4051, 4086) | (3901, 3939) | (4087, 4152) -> -4.48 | 14.7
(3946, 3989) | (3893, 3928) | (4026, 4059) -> 3.61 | 16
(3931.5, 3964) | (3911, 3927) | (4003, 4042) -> 4.35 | 16.7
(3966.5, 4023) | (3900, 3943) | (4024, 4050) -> 1.36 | 15.9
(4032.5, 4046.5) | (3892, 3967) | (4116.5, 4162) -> -1.17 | 14.7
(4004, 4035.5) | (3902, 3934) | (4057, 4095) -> -1.45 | 15.9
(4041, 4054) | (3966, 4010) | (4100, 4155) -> -1.02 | 15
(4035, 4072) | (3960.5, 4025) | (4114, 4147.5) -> -3.90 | 15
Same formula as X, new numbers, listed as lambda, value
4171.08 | 13.15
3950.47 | 14.73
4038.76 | 15.96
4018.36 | 19.06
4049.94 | 18.19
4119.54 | 14.33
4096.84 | 14.2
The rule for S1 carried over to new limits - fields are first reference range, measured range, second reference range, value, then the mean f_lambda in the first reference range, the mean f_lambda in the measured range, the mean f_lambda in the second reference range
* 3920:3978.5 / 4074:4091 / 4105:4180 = -1.7 angstrom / 14.1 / 15.9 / 14.6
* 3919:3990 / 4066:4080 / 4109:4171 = -1.6 angstrom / 14.5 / 16.3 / 14.7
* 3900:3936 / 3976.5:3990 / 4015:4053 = 0.3 angstrom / 15.5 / 15.7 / 16.5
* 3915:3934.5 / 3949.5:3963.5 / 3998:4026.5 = 0.4 angstrom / 14.8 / 15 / 16.7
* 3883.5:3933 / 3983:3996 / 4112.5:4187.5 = -1.4 angstrom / 14.8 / 16.5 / 14.9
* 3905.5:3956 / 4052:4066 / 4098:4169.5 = -1.8 angstrom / 15.2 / 16.7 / 14.7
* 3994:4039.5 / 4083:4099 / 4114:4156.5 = 1.2 angstrom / 16.3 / 14.3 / 14.8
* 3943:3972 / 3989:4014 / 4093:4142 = -2.8 angstrom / 14.7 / 16.1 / 14.1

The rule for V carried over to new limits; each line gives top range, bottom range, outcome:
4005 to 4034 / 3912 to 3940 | 1.19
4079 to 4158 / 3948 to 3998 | 1.08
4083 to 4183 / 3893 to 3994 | 1.09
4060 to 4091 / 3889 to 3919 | 1.18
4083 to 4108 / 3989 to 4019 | 0.94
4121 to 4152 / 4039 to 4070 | 0.91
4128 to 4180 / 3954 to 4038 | 1.04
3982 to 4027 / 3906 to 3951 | 1.12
